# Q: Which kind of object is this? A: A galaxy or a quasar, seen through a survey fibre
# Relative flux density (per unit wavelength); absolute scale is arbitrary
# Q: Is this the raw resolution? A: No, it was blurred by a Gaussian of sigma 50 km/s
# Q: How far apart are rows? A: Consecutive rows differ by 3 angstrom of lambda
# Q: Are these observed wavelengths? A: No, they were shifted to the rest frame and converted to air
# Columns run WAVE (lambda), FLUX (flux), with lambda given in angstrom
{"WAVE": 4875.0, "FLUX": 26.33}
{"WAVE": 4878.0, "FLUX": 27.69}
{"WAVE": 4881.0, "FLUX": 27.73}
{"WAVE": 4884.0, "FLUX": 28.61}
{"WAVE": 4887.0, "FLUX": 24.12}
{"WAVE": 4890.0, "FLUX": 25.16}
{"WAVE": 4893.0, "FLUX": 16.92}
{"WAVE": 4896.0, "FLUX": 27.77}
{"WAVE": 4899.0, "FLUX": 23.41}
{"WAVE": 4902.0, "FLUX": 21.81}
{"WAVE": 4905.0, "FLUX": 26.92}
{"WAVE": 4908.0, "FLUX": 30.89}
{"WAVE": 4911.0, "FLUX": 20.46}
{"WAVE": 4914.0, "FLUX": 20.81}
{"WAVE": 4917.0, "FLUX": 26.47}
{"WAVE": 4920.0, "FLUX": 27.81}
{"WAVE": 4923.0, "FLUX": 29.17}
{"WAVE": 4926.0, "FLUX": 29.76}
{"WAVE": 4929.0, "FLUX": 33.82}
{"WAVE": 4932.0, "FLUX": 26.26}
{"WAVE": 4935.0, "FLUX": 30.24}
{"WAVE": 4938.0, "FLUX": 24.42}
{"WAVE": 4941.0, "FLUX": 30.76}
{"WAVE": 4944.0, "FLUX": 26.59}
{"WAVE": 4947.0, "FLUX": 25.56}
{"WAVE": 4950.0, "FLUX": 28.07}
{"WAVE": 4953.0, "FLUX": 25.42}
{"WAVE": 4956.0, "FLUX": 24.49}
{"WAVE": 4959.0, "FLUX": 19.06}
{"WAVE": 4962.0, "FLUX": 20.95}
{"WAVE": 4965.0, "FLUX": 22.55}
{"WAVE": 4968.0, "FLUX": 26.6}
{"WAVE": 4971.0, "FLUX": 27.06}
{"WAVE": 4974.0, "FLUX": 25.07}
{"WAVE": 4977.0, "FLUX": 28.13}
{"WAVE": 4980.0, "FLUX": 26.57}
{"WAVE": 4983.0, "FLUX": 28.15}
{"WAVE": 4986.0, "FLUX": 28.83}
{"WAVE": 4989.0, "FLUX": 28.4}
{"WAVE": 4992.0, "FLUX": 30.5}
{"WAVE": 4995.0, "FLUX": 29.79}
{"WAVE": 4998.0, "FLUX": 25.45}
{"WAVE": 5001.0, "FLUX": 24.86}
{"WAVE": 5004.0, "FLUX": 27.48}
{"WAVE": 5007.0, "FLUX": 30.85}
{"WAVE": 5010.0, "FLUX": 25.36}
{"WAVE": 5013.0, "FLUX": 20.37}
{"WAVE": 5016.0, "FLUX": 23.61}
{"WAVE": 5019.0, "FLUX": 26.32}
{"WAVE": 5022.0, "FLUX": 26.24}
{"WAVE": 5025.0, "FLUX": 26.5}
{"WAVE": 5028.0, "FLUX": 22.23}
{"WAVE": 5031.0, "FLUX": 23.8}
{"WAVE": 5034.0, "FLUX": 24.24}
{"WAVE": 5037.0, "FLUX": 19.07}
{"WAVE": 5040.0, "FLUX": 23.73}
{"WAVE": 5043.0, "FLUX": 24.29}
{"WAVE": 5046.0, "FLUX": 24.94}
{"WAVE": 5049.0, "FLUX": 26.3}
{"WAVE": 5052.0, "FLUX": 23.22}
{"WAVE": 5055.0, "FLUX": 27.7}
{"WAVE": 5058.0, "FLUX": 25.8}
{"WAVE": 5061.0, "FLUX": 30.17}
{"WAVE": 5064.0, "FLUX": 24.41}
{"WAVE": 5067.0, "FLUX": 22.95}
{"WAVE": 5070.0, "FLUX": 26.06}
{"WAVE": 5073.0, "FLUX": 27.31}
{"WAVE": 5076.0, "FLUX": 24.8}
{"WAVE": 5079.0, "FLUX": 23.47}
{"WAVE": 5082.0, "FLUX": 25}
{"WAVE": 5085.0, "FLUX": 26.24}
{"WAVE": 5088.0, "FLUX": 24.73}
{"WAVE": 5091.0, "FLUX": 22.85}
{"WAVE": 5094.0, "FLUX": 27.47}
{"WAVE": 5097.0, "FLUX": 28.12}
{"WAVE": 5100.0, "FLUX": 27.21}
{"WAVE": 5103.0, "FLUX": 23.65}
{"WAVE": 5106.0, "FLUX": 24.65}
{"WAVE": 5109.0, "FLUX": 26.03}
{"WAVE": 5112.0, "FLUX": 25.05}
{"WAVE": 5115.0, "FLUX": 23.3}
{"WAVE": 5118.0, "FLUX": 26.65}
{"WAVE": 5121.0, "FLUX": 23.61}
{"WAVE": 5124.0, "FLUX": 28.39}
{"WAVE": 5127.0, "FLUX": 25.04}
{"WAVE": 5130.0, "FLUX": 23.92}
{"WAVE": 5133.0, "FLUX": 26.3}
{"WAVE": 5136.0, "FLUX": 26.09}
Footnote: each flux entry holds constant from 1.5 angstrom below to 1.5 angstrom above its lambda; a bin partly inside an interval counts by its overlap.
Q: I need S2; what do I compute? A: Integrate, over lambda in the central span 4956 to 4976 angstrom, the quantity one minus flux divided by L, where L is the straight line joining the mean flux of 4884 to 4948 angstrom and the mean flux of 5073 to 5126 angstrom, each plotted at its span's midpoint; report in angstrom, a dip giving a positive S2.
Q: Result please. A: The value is 1.7 angstrom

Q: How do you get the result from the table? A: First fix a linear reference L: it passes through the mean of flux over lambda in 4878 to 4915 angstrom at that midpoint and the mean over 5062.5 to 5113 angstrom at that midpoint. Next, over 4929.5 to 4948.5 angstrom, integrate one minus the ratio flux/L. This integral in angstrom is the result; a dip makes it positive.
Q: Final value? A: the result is -2.1 angstrom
